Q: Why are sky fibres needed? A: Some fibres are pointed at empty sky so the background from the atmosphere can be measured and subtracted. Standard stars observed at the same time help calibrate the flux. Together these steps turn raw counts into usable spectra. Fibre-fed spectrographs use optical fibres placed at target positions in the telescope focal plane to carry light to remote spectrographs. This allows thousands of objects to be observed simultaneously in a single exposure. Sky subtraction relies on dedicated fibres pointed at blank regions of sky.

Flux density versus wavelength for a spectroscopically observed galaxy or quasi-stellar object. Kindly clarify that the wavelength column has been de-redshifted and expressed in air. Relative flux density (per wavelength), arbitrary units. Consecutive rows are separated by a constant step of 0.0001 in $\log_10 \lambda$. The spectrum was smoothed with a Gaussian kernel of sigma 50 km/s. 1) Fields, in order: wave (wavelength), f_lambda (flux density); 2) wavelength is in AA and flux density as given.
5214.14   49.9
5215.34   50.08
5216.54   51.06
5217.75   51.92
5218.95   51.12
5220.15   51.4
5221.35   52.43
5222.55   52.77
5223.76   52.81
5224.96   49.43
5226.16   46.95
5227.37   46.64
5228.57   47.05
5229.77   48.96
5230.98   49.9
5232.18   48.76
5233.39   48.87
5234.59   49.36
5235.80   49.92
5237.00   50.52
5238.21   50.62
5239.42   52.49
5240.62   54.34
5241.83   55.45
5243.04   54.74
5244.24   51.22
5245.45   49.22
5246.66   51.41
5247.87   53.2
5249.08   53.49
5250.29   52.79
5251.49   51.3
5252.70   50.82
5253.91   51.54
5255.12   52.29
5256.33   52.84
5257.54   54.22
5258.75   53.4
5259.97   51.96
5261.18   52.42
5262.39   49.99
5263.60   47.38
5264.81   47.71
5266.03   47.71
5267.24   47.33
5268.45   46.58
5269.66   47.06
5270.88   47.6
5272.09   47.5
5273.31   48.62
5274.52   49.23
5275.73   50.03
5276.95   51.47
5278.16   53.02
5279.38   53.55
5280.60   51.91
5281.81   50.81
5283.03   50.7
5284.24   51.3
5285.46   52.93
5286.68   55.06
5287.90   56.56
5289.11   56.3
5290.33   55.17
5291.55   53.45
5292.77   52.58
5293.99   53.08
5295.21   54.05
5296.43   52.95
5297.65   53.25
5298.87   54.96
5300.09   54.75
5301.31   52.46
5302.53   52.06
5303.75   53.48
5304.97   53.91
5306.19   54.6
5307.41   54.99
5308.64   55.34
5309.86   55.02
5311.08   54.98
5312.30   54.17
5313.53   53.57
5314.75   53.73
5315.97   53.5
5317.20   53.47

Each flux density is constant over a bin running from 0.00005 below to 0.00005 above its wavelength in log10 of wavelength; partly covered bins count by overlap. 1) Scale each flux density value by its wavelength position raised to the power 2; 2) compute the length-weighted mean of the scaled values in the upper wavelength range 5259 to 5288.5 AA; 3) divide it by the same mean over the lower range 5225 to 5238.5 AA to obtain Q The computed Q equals 1.0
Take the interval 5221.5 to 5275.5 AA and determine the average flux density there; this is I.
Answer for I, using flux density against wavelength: 50.4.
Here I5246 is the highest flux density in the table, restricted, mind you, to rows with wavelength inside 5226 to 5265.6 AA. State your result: 55.45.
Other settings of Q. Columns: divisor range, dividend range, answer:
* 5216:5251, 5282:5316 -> 1.08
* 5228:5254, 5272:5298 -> 1.04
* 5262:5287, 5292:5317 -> 1.09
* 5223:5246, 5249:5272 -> 1.01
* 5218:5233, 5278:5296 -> 1.09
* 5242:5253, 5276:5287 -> 1.01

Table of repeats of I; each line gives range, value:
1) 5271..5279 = 50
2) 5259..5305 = 51.6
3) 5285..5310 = 54.1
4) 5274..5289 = 52.4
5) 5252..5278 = 49.9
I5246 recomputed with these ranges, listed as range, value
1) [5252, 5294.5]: 56.56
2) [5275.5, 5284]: 53.55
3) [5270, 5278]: 51.47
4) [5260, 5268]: 52.42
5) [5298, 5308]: 54.99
